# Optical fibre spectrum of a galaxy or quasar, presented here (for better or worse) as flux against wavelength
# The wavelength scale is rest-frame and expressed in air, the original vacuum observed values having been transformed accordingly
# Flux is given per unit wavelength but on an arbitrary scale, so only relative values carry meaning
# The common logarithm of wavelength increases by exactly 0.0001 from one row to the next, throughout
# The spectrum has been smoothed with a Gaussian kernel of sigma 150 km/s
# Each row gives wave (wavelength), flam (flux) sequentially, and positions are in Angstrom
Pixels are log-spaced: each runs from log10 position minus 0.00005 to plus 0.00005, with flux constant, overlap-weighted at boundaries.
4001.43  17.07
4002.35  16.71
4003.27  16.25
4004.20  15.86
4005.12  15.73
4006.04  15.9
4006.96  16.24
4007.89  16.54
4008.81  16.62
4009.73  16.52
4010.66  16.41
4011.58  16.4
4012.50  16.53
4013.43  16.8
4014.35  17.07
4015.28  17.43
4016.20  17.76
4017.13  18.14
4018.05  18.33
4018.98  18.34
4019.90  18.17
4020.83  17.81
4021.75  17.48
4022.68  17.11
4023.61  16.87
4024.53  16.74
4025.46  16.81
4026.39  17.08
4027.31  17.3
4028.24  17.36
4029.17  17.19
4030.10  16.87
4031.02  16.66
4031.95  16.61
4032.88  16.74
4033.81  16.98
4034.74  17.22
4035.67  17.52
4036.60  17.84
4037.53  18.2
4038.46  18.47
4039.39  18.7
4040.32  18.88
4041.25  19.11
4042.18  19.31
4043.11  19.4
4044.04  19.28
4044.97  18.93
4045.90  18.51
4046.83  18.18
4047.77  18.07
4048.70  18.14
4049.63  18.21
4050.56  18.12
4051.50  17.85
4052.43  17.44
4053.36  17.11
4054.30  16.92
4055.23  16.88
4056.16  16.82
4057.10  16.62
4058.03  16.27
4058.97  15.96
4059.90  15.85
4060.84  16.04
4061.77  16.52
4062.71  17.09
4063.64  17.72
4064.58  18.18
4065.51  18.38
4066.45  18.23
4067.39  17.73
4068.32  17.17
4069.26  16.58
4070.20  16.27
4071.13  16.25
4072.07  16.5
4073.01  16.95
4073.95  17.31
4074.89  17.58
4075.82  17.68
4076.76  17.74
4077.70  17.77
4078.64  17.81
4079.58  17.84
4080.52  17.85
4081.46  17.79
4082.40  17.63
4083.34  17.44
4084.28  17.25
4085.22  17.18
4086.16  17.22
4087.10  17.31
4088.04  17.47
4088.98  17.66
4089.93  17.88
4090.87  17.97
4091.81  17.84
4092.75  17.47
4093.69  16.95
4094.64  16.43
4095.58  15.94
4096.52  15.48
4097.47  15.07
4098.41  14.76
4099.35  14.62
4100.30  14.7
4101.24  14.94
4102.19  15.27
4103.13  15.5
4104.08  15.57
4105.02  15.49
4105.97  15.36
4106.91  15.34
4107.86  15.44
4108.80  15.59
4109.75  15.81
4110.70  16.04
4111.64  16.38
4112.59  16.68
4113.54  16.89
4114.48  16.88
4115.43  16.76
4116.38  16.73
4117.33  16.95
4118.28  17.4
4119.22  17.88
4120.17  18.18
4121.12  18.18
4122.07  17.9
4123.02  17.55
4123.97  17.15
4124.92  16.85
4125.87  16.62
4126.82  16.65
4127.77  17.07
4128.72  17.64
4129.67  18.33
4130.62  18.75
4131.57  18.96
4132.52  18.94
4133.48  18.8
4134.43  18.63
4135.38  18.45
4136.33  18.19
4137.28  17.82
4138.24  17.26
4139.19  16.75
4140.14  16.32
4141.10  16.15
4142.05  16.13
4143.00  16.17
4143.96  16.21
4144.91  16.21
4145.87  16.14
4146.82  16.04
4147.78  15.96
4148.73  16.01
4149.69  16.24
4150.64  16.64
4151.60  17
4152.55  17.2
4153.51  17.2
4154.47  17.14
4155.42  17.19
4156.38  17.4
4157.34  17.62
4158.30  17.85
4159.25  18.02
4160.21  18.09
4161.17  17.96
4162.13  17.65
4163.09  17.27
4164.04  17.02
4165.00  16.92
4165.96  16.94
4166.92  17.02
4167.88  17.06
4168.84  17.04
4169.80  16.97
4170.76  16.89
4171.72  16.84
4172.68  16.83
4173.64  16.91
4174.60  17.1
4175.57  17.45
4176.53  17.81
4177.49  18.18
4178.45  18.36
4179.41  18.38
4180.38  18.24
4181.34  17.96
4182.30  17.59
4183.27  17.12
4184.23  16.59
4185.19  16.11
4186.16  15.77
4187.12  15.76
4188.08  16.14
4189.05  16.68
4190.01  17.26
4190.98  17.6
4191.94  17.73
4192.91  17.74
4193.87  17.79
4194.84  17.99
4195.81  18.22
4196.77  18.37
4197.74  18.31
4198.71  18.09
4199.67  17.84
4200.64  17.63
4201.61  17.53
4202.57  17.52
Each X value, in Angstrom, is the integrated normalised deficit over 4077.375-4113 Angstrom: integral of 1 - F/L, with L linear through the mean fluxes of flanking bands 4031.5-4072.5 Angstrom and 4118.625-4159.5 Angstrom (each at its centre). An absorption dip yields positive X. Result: 1.9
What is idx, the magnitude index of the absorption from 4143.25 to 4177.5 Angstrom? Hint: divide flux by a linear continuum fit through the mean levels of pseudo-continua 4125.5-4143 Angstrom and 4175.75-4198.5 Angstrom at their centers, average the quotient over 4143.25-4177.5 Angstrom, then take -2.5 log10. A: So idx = 0.03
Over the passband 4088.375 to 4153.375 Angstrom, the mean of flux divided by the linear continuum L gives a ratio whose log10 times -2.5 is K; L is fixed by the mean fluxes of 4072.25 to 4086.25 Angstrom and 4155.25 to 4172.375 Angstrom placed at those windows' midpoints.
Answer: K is 0.042 mag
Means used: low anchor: 17.5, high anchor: 17.3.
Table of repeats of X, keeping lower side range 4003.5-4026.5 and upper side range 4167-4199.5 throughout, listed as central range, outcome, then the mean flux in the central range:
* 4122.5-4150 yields 0.1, 17.2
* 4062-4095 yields -0.6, 17.4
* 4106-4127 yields 0.5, 16.8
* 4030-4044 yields -0.8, 18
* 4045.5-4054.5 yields -0.4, 17.9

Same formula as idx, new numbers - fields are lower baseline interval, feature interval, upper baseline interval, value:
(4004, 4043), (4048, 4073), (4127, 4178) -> 0.01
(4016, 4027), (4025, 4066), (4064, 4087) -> 0.00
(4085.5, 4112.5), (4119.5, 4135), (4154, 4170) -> -0.07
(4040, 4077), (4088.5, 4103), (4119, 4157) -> 0.08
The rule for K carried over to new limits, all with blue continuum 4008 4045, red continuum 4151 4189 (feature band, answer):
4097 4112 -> 0.13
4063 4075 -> 0.01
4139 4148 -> 0.07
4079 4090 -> -0.01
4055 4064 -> 0.06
